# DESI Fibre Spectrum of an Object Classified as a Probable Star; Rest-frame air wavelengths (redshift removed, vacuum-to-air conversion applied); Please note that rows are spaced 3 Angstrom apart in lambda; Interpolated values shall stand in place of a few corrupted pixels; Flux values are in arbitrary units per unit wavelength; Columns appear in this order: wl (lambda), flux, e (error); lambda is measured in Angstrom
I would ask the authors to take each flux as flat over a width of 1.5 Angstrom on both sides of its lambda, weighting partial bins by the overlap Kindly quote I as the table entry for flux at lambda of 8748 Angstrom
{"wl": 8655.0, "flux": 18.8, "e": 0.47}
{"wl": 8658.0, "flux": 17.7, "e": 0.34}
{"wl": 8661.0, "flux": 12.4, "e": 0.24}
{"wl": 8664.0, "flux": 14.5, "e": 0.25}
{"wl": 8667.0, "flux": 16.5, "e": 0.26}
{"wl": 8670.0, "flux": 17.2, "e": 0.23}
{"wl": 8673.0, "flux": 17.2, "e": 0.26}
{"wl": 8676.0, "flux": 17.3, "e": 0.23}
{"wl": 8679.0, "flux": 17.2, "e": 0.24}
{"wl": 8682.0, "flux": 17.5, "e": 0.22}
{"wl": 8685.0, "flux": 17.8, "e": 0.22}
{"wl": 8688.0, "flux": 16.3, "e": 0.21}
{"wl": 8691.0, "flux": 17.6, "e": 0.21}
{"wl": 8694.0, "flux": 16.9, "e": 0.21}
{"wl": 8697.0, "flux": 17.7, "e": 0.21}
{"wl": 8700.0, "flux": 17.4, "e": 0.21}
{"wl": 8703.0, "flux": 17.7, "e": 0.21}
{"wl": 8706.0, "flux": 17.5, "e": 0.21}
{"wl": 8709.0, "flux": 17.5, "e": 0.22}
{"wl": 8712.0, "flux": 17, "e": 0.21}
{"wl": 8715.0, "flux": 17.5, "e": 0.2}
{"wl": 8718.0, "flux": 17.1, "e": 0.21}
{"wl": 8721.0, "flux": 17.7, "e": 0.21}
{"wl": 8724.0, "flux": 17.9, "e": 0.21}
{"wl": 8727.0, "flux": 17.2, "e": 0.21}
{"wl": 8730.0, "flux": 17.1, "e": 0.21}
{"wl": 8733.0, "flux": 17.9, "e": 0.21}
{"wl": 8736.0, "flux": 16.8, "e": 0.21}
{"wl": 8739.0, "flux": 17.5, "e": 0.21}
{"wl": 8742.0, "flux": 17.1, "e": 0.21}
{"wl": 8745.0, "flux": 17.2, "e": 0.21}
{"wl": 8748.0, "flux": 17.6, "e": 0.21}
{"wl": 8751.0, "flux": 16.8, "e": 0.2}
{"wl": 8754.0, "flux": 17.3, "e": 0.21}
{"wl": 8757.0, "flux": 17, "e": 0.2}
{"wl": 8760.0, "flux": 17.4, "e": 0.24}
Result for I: 17.6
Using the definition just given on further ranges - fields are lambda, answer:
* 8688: 16.3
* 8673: 17.2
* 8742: 17.1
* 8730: 17.1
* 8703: 17.7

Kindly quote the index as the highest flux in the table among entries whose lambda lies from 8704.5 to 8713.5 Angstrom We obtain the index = 17.5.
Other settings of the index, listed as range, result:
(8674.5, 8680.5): 17.3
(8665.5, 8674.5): 17.2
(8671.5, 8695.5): 17.8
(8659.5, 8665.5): 14.5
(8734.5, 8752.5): 17.6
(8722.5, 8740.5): 17.9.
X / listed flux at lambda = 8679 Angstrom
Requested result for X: 17.2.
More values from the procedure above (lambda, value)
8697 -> 17.7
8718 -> 17.1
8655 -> 18.8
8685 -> 17.8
